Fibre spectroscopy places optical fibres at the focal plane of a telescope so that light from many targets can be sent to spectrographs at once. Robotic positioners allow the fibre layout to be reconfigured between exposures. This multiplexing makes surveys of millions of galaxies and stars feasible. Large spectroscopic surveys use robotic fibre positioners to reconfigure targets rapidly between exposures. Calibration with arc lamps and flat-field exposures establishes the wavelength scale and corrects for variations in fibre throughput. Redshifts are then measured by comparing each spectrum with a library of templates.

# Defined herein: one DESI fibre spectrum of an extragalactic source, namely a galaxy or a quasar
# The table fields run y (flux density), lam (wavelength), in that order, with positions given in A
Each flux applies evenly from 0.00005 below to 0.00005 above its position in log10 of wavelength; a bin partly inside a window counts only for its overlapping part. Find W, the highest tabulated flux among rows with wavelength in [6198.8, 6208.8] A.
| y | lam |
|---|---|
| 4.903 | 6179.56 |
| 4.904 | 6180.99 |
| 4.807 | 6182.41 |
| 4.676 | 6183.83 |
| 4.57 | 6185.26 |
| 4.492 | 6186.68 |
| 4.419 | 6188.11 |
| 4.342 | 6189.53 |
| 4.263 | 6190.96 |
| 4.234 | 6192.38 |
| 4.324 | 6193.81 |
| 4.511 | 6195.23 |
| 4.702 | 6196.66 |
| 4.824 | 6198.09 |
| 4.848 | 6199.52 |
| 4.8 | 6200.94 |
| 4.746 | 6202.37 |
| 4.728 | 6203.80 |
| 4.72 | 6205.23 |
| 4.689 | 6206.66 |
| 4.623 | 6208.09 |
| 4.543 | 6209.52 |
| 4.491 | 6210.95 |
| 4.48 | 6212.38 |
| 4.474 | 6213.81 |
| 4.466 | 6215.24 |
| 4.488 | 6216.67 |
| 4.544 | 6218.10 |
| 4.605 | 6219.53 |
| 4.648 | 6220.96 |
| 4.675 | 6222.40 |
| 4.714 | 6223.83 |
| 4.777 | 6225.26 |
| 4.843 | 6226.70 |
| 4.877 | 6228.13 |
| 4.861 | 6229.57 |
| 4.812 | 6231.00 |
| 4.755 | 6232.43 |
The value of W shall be 4.848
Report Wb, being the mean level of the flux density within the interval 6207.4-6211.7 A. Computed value 4.55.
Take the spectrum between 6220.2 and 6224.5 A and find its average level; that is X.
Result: 4.68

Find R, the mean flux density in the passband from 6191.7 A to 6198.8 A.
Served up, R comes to 4.52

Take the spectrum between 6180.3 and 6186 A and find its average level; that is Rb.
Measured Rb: 4.74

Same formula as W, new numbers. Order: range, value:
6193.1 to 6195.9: 4.511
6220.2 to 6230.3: 4.877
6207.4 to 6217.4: 4.623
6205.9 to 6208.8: 4.689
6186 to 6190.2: 4.492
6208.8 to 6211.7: 4.543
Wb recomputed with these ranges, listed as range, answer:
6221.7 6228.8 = 4.78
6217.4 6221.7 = 4.6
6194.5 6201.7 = 4.74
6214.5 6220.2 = 4.53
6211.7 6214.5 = 4.48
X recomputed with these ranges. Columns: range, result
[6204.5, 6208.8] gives 4.67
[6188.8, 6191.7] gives 4.31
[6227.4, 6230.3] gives 4.87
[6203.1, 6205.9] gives 4.72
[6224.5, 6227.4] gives 4.8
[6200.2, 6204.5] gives 4.76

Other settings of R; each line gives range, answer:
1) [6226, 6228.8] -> 4.87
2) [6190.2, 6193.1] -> 4.25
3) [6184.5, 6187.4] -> 4.52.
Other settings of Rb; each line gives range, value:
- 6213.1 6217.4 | 4.48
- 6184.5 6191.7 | 4.42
